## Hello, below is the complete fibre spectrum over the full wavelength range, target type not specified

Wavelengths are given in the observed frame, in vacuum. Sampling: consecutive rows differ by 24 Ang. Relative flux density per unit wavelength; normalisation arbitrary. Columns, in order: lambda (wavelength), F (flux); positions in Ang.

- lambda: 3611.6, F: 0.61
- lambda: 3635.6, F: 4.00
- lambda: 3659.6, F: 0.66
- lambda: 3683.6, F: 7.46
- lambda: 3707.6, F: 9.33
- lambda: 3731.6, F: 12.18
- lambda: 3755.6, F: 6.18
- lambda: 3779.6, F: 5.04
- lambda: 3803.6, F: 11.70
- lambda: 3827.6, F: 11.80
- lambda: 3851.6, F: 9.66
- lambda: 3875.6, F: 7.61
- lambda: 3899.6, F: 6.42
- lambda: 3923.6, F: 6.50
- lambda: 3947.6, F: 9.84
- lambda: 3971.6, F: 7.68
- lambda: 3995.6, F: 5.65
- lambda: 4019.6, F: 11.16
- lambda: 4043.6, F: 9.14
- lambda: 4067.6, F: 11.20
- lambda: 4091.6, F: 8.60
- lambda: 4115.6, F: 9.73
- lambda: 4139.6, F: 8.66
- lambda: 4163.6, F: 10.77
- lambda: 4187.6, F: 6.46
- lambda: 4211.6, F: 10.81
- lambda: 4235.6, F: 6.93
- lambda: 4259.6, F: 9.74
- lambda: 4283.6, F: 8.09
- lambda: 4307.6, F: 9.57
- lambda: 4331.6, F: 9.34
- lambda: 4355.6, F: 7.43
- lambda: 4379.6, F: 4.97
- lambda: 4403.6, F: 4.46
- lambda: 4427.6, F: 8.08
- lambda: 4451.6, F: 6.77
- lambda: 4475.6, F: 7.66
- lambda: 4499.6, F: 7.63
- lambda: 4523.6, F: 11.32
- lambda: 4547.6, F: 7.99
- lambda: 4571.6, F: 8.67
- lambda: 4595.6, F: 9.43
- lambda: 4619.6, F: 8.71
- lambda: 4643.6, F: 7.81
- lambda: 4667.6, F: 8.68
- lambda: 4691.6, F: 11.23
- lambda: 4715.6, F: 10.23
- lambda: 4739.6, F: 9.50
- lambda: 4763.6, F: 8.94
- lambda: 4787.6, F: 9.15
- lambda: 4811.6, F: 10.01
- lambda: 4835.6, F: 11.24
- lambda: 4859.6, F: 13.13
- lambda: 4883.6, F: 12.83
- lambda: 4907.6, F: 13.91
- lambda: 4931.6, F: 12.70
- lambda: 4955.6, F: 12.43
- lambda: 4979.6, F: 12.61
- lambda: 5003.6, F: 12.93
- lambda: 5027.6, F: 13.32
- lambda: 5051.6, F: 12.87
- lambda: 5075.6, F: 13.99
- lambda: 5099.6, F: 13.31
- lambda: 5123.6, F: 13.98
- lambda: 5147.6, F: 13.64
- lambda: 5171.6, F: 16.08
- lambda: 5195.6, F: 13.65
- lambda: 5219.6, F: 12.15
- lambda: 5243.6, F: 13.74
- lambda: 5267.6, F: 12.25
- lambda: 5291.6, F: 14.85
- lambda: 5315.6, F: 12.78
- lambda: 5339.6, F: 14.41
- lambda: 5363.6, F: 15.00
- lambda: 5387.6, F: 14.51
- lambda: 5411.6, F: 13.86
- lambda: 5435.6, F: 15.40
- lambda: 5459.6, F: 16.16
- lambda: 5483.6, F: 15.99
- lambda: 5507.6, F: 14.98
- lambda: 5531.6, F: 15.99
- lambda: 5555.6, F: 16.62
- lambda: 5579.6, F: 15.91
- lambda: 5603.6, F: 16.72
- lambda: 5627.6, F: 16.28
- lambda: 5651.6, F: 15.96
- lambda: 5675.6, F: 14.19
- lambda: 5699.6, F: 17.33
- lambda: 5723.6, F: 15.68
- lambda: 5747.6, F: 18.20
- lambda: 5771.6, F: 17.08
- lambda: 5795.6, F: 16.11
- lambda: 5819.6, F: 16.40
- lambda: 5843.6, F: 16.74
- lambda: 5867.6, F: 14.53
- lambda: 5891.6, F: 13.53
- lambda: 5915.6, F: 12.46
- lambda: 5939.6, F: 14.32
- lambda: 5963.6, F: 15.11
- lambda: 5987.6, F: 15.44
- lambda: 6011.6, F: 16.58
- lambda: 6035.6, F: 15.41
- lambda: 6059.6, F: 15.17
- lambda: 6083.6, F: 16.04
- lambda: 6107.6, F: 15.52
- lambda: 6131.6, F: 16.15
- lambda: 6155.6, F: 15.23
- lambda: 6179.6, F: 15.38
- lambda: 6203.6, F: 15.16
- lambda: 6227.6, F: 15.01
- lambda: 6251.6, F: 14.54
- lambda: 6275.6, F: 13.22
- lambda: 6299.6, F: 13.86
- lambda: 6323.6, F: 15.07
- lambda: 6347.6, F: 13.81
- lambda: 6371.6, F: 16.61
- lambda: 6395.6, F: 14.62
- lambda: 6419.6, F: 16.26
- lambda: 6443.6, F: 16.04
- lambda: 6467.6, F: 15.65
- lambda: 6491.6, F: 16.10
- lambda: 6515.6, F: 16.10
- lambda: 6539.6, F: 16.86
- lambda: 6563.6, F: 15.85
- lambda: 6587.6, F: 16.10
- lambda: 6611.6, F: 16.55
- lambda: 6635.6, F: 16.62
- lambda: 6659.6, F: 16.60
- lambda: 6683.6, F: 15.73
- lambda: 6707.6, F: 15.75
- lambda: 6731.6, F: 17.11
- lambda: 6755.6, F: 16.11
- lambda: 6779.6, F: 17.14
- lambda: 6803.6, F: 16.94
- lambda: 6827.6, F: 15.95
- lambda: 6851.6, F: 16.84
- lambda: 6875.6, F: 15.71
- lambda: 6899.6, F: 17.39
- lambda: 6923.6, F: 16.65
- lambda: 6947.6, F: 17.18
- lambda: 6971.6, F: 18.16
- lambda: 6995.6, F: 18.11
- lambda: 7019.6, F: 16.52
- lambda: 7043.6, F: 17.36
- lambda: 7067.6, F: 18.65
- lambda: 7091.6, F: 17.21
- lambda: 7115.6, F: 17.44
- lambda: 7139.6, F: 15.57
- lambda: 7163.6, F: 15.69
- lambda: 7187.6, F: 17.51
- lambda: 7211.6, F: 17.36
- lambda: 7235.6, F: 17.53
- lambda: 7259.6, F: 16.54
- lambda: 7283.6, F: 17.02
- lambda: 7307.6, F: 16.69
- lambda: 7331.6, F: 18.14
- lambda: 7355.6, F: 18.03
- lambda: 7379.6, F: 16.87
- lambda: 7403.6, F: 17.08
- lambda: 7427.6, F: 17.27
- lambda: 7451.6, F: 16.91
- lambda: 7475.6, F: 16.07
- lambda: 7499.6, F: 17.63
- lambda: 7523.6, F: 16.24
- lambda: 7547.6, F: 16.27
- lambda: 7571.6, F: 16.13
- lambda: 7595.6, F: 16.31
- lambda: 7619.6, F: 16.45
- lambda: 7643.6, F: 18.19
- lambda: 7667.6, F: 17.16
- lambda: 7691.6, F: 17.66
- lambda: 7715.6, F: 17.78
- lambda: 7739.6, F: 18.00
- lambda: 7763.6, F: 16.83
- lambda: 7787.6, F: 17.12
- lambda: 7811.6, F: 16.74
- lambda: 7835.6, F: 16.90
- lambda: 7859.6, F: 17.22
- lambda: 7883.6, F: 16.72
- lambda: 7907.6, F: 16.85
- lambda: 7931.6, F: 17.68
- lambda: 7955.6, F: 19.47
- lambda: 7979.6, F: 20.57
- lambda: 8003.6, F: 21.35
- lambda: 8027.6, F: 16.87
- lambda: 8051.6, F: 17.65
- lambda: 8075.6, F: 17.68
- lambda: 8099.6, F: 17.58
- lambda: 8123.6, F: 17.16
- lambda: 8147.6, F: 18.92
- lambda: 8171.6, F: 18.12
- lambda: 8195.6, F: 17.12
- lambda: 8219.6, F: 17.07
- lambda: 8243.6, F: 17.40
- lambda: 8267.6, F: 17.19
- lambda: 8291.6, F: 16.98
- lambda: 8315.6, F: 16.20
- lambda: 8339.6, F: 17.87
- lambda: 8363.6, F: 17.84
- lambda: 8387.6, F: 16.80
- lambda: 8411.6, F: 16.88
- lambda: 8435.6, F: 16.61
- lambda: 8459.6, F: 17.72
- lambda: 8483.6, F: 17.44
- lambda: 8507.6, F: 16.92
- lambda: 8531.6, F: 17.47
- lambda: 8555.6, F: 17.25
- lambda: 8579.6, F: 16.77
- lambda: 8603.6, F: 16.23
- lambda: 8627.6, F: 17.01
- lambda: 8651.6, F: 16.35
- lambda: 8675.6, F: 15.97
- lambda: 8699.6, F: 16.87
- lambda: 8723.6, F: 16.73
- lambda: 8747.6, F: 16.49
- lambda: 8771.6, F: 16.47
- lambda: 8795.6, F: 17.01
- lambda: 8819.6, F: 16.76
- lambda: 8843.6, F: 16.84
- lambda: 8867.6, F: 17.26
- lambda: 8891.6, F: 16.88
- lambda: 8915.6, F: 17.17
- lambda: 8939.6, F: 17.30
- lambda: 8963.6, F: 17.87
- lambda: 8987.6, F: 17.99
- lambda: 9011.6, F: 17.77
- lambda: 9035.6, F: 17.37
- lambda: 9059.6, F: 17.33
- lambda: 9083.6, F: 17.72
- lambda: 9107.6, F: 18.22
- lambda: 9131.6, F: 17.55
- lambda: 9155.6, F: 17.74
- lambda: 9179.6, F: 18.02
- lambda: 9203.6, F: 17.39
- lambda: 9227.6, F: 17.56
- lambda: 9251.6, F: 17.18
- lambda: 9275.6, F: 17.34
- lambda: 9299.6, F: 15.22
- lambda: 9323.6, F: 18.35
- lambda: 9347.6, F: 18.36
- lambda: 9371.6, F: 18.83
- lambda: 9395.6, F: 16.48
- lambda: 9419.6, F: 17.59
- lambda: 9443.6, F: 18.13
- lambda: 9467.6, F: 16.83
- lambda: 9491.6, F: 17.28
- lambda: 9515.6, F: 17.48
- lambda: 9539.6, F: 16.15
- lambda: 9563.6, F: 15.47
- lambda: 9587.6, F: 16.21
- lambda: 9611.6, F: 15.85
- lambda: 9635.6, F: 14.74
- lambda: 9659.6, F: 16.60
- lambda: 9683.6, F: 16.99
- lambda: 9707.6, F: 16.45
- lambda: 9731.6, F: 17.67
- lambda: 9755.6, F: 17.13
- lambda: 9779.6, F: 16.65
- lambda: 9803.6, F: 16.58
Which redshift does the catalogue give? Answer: 0.21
